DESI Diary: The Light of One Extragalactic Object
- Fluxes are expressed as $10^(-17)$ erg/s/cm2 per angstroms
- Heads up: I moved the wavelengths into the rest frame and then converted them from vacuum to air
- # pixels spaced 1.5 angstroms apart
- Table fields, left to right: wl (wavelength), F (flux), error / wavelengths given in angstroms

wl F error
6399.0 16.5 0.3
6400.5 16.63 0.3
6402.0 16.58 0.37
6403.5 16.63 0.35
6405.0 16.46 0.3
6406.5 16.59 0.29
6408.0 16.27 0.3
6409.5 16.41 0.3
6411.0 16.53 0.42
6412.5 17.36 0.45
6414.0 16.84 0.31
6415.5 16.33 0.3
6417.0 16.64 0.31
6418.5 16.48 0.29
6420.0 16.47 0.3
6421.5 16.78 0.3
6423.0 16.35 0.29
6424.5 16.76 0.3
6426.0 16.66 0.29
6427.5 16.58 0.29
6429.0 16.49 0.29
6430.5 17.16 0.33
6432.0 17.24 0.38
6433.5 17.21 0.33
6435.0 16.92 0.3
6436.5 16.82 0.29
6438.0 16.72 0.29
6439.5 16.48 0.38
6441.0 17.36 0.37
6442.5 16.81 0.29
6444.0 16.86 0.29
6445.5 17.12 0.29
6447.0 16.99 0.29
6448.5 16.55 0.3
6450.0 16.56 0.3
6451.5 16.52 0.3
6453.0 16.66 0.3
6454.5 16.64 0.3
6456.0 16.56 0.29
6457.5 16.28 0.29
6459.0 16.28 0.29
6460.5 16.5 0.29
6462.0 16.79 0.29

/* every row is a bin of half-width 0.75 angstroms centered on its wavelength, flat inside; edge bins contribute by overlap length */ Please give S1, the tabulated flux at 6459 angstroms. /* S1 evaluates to 16.28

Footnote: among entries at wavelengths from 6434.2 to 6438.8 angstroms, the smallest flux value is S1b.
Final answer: 16.72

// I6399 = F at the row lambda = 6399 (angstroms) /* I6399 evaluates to 16.5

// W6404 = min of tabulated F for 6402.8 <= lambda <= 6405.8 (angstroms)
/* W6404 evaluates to 16.46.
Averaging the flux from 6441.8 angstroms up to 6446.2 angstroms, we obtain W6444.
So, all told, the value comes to 16.9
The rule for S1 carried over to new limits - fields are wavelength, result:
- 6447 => 16.99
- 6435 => 16.92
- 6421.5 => 16.78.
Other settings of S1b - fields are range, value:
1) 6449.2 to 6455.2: 16.52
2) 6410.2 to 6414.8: 16.53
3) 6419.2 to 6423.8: 16.35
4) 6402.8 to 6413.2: 16.27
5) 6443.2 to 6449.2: 16.55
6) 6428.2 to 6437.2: 16.49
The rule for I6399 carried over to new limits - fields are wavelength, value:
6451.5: 16.52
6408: 16.27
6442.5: 16.81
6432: 17.24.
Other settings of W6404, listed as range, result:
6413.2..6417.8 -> 16.33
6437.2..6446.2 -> 16.48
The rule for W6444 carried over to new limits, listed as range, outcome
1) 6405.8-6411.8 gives 16.5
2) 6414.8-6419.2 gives 16.5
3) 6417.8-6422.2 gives 16.6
